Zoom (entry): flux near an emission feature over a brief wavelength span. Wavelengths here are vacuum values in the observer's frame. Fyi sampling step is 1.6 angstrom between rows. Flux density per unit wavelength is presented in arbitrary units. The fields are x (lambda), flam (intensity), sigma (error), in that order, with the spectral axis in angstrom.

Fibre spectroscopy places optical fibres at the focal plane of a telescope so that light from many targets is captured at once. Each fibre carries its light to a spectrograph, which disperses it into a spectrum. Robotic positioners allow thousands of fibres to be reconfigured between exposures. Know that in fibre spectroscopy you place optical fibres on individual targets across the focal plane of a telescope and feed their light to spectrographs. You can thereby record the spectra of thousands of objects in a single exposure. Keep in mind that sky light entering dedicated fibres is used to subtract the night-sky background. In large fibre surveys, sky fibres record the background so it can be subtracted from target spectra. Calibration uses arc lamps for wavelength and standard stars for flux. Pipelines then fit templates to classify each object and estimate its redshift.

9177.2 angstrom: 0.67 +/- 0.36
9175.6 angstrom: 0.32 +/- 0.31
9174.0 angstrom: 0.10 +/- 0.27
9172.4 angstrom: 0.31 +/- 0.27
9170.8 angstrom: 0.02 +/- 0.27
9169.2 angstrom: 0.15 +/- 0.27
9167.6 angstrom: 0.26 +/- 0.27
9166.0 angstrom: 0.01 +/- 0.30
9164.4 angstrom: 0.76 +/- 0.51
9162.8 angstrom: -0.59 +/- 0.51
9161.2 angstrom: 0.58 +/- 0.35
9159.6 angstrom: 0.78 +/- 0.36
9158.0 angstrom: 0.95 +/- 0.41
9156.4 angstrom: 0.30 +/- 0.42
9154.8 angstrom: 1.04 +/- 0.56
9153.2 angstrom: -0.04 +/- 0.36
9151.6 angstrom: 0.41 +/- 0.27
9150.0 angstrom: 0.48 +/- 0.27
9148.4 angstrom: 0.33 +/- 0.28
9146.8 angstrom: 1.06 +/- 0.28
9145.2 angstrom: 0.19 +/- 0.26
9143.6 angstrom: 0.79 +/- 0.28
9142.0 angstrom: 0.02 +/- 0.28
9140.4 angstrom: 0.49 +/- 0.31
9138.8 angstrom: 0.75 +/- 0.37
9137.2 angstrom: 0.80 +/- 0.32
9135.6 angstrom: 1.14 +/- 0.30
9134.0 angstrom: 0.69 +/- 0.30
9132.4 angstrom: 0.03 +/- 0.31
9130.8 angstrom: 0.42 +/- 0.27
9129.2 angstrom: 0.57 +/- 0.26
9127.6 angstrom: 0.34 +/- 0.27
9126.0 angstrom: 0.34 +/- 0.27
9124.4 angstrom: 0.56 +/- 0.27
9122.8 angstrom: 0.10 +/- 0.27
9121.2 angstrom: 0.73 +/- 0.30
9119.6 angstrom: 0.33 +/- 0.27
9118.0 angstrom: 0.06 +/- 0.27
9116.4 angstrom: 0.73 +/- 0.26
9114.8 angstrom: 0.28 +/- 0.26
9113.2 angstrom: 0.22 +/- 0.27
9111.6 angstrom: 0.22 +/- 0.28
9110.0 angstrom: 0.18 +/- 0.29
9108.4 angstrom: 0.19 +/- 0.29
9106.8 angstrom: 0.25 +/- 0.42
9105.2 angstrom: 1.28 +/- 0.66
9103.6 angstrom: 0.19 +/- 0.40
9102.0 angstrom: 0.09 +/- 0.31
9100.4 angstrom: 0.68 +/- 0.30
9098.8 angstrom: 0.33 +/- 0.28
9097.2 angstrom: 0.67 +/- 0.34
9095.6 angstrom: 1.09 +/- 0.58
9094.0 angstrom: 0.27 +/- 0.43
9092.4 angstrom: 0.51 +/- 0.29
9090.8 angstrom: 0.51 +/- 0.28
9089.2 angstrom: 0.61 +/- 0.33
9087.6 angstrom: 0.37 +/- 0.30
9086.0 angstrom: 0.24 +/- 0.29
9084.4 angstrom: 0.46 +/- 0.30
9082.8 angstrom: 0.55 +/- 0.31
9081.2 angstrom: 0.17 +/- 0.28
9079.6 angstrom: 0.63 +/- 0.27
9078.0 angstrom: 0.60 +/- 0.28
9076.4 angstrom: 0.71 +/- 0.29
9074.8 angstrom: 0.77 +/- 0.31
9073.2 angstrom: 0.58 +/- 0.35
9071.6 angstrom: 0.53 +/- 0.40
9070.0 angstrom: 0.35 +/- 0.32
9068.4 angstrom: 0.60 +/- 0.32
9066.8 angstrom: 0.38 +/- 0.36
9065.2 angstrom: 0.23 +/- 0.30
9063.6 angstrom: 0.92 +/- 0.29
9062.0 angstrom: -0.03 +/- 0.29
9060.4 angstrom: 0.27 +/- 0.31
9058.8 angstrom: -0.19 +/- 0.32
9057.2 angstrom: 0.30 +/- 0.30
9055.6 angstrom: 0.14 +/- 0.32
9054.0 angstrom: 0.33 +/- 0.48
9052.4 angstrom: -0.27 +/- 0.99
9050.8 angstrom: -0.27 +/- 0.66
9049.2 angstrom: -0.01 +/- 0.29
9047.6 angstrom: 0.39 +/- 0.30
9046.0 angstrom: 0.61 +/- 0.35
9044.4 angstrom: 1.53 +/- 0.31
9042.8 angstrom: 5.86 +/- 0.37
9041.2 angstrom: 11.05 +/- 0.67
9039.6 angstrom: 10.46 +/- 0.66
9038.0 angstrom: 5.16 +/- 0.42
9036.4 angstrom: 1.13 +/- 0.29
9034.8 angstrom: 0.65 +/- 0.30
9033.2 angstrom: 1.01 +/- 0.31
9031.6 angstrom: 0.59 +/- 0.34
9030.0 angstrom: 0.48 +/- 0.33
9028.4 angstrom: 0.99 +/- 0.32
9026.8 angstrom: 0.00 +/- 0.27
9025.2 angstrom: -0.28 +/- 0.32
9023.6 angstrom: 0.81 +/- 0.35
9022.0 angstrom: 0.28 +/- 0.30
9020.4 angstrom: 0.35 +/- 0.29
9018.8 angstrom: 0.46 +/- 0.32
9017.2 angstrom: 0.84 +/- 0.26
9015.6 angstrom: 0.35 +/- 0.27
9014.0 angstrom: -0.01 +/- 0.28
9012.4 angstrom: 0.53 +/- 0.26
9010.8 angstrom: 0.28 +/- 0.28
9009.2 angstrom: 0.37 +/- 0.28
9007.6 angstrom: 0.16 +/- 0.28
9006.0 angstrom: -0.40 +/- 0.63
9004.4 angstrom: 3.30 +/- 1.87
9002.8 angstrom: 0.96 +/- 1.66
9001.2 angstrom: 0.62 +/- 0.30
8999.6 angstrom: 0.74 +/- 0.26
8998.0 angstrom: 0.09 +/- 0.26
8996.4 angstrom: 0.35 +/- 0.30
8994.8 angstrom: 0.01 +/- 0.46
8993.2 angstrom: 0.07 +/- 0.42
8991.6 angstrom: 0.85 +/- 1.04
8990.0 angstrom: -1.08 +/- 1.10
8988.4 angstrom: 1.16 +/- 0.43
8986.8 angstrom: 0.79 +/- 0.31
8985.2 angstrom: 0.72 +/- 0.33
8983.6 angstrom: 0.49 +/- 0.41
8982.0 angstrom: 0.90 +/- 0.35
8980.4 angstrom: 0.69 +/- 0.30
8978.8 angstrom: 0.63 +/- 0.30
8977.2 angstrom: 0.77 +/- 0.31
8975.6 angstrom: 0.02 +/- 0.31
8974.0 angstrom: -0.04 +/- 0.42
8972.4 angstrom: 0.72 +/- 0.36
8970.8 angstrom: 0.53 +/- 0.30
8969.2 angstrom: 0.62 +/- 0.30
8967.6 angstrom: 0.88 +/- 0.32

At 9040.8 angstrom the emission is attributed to [O III]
